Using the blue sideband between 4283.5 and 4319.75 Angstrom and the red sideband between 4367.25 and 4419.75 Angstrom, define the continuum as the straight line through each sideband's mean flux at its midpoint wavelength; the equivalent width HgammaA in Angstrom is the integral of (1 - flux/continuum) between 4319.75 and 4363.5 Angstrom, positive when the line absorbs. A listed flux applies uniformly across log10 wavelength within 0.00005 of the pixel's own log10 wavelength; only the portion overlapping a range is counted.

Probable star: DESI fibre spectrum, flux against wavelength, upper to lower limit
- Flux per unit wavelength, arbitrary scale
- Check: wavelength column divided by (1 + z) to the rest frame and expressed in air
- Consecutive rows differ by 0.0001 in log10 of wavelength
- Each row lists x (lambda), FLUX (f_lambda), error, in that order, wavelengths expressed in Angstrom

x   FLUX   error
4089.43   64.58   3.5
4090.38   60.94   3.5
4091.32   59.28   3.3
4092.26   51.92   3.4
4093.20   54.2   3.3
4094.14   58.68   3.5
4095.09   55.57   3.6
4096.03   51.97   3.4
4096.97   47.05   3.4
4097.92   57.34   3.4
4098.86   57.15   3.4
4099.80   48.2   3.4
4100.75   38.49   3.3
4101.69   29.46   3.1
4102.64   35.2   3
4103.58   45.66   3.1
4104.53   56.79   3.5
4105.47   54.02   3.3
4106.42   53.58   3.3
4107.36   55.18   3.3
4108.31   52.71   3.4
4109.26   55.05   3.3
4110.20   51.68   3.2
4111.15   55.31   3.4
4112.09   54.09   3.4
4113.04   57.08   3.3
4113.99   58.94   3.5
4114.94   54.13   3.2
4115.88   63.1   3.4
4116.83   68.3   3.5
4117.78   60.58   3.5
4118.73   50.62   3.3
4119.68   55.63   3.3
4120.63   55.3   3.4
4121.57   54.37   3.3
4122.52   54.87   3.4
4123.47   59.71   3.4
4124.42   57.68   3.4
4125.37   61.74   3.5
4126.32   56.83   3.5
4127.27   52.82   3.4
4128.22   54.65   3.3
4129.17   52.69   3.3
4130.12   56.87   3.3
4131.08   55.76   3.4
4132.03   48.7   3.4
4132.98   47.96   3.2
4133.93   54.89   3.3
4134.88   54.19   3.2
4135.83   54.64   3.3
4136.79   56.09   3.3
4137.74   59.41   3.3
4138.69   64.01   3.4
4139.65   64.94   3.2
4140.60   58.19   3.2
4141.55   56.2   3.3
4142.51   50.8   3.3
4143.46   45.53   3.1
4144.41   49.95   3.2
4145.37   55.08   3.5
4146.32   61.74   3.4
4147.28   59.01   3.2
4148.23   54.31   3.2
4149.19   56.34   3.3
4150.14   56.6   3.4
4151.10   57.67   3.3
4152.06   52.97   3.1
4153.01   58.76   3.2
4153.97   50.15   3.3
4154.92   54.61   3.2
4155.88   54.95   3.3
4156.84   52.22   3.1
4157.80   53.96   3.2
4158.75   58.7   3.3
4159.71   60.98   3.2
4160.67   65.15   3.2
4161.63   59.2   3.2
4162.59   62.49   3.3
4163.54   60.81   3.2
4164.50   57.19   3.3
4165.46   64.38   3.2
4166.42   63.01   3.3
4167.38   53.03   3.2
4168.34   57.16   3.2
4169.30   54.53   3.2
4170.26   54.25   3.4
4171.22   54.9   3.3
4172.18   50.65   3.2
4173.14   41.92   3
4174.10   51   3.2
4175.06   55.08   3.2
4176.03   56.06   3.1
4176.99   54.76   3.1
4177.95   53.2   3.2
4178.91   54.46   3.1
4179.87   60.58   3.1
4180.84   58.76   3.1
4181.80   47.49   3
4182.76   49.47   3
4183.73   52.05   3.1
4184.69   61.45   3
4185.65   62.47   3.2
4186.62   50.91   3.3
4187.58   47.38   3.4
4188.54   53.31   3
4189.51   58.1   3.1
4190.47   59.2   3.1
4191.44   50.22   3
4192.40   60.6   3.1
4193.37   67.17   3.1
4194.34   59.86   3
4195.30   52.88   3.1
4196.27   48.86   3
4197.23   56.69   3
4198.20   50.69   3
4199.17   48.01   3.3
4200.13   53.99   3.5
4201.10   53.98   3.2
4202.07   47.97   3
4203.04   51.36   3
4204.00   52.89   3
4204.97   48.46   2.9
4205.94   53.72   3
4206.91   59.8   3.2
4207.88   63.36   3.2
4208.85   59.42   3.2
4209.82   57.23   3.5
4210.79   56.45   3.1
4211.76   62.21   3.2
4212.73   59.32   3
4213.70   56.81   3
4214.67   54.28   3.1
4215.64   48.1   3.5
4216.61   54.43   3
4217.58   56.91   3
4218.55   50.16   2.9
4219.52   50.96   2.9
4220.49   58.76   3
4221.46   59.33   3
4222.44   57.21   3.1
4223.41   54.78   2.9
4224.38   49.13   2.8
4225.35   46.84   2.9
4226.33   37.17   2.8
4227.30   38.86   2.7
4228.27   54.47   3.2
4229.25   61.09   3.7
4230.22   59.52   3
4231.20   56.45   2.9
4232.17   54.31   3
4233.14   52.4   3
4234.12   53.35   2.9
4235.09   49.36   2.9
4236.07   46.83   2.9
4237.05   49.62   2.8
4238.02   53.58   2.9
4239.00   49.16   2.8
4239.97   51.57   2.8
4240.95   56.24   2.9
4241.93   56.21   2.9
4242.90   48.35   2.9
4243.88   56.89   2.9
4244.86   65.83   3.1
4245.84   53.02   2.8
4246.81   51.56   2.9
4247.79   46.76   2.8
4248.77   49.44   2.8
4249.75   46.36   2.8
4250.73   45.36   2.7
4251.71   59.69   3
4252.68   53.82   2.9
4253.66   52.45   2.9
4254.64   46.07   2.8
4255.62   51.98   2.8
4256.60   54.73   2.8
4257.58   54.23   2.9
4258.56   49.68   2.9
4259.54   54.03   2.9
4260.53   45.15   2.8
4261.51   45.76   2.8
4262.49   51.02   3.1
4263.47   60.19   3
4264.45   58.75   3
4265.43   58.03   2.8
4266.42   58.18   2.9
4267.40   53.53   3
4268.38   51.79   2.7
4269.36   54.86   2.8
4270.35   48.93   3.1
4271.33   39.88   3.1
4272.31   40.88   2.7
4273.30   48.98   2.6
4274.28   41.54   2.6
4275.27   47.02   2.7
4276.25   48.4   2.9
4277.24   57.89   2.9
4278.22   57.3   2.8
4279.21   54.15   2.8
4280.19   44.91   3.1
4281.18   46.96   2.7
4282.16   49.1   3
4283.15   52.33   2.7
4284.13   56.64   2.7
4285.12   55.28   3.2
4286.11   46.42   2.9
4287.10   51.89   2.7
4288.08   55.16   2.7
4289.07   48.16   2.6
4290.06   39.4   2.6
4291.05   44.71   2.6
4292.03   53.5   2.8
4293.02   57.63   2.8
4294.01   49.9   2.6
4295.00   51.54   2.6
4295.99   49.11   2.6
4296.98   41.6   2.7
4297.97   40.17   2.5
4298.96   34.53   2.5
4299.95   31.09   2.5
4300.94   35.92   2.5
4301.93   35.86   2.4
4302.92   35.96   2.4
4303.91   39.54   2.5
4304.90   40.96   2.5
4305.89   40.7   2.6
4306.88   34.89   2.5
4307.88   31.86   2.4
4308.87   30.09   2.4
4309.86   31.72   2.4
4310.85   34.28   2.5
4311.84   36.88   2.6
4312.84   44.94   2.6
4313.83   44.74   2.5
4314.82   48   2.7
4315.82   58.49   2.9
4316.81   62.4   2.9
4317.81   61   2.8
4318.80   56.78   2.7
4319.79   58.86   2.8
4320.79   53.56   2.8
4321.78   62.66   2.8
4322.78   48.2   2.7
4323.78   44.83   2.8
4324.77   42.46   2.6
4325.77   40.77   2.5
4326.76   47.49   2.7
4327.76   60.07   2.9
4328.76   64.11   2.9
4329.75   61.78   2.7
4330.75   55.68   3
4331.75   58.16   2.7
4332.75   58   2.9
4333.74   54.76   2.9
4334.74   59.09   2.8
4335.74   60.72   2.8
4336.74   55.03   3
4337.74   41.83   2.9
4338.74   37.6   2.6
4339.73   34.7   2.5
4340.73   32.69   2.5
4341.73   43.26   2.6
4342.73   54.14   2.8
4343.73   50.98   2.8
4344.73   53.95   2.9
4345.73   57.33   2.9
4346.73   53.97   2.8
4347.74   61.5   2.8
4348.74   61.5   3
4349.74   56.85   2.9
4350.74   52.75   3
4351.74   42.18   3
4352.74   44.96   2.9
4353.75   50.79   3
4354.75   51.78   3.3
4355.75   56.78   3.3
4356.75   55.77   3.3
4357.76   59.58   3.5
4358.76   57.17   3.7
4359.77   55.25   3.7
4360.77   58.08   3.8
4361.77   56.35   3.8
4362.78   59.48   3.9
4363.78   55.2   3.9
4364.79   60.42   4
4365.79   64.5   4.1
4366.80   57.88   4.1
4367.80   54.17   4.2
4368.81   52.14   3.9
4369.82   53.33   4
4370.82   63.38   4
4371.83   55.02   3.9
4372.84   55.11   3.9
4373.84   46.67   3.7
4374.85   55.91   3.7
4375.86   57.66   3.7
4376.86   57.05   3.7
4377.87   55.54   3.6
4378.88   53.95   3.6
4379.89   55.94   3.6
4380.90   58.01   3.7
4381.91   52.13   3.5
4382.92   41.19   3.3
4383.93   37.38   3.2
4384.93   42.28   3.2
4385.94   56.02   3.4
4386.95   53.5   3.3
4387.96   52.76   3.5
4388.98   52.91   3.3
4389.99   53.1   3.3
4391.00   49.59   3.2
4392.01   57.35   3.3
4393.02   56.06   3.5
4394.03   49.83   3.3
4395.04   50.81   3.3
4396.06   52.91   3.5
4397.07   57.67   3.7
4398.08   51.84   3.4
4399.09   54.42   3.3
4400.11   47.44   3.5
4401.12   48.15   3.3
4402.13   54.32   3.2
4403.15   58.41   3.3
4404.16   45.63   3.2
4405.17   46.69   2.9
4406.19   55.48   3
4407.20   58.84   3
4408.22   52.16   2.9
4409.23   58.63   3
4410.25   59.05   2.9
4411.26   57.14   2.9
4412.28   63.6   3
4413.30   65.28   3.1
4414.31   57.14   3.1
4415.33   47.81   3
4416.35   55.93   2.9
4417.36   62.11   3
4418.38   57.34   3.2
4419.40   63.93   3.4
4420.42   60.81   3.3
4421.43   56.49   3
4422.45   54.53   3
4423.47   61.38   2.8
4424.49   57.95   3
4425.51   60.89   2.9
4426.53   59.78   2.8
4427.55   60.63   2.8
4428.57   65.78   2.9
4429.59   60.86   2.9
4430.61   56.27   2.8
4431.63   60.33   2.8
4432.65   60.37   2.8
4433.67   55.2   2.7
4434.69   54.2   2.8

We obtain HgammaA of -3.5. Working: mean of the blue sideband 45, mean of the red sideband 54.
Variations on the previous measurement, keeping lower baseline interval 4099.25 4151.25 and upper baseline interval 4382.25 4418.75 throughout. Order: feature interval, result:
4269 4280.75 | 1.1 Angstrom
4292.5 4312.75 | 5.4 Angstrom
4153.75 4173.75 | -0.8 Angstrom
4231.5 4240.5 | 0.5 Angstrom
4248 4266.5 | 0.6 Angstrom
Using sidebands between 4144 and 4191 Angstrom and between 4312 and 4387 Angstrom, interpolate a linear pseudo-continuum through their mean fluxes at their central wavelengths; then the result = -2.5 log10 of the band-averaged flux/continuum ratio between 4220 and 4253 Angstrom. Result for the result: 0.05 mag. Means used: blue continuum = 55.8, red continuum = 53.2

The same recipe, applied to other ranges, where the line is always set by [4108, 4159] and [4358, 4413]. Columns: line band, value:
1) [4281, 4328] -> 0.19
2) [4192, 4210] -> 0.01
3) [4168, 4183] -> 0.04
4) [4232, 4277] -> 0.07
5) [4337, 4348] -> 0.15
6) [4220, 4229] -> 0.09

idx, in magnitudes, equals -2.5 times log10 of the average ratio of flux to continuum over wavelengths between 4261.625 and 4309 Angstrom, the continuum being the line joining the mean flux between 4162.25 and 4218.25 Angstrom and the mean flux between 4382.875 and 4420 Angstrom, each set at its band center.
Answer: 0.16 mag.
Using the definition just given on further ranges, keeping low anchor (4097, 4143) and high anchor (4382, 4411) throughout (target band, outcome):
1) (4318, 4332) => -0.03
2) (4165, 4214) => -0.03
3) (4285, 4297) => 0.07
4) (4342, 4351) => -0.06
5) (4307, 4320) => 0.16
